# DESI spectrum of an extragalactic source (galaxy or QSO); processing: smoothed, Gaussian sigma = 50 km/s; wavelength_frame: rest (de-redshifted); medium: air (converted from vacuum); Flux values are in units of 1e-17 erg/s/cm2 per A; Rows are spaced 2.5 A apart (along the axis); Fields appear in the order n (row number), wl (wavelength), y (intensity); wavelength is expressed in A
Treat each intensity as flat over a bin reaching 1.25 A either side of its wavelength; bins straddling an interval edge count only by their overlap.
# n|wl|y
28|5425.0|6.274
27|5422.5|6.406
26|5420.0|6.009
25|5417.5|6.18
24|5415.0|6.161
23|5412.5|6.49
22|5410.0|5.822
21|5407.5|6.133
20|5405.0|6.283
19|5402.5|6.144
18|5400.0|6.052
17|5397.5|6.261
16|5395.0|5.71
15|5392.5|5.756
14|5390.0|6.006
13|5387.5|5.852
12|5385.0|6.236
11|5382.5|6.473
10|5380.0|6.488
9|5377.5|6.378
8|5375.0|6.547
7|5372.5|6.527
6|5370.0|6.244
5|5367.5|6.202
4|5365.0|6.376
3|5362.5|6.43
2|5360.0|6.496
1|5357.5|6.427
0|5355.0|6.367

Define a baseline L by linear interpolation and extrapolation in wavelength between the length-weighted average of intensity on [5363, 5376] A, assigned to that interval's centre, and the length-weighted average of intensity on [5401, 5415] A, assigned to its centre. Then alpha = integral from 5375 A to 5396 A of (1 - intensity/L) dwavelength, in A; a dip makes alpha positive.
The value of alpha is 0.5 A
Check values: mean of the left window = 6.38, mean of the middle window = 6.14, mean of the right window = 6.17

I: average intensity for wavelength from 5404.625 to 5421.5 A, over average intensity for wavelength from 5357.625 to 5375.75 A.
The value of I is 0.96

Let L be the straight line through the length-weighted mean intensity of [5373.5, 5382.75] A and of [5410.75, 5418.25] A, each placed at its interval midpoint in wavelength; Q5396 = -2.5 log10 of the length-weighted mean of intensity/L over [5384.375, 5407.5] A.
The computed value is 0.06 mag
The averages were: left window 6.47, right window 6.25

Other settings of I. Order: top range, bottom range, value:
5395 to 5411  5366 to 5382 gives 0.95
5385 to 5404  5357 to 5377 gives 0.94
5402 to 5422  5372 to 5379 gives 0.95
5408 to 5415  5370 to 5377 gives 0.95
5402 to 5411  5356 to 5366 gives 0.95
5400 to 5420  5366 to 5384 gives 0.96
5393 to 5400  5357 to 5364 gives 0.93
